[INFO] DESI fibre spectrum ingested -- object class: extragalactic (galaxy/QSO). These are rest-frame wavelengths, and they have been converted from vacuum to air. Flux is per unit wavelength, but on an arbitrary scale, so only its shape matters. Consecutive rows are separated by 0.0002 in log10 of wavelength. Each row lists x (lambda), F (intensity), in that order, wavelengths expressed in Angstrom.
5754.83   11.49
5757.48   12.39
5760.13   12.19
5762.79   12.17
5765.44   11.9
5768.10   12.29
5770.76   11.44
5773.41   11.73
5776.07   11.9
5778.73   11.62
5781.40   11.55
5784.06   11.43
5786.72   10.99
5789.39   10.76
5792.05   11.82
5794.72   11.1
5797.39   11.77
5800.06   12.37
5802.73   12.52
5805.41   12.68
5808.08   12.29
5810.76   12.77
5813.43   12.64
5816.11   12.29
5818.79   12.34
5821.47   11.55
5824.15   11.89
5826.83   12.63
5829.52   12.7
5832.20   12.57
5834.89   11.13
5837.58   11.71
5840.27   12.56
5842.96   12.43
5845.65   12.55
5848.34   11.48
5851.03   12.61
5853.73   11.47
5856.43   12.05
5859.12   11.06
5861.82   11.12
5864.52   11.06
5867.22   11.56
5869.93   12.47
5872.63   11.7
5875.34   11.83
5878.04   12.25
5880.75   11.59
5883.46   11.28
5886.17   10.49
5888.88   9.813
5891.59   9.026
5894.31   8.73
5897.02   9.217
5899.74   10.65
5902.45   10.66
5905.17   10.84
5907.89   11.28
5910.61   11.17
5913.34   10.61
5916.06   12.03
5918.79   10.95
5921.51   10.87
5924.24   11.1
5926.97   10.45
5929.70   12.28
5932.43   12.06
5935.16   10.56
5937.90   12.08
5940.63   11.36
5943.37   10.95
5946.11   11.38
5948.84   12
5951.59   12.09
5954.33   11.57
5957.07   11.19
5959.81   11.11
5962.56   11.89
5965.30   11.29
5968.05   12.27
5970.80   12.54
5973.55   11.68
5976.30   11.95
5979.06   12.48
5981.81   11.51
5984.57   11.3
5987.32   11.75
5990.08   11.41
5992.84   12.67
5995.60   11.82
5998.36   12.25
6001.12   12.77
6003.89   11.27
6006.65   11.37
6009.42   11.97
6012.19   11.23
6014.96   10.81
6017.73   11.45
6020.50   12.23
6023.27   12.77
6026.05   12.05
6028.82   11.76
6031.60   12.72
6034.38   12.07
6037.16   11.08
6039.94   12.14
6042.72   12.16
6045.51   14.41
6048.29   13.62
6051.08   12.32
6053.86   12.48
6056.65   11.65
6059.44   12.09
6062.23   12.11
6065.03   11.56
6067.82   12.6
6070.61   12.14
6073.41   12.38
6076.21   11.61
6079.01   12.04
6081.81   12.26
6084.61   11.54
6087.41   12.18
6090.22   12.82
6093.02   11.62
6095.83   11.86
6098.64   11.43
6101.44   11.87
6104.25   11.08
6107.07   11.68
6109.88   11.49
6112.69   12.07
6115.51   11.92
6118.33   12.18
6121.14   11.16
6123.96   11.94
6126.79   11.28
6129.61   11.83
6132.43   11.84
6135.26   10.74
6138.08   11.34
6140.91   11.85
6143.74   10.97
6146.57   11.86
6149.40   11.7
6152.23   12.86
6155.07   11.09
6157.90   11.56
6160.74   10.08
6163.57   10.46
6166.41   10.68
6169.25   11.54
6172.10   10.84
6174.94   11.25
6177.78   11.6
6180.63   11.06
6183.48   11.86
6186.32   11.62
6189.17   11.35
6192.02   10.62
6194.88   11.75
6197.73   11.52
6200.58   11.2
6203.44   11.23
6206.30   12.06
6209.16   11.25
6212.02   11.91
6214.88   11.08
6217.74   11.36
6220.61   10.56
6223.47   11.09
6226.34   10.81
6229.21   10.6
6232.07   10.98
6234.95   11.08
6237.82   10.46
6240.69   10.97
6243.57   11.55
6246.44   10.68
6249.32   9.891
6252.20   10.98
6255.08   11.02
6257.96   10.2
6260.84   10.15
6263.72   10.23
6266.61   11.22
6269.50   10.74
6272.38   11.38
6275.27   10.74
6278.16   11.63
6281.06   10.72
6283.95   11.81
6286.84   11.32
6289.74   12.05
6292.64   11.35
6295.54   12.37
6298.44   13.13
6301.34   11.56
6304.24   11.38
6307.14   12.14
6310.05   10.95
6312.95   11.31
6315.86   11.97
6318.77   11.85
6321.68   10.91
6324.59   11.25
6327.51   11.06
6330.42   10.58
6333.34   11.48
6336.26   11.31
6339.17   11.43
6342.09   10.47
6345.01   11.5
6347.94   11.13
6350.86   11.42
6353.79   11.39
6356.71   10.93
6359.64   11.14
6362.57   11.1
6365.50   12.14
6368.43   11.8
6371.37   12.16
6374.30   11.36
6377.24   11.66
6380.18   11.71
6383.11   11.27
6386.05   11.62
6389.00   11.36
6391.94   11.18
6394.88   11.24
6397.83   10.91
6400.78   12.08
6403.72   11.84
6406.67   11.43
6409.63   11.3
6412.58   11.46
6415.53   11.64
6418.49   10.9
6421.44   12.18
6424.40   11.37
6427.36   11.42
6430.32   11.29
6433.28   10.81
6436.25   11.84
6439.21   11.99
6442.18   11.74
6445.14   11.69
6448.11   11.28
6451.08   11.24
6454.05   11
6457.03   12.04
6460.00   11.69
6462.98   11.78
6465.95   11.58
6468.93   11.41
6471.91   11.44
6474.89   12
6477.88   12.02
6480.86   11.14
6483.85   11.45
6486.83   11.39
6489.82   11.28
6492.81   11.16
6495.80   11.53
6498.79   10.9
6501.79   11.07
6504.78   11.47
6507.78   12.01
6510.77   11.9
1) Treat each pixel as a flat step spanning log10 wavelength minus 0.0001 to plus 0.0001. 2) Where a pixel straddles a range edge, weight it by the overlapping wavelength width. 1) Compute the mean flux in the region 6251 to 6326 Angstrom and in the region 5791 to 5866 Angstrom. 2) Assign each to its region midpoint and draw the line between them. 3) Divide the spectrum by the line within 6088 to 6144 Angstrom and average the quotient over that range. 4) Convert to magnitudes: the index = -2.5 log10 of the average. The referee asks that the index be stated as -0.01 mag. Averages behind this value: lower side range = 12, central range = 11.7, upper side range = 11.3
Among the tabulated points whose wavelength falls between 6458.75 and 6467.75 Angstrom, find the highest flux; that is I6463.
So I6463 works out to 11.78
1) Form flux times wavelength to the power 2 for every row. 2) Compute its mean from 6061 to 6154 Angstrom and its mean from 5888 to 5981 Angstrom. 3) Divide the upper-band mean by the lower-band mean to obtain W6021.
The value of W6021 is 1.1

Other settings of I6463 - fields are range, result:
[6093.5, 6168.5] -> 12.86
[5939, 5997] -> 12.67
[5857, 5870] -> 12.47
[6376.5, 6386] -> 11.71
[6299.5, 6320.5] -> 12.14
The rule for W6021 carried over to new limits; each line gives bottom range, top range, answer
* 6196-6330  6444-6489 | 1.10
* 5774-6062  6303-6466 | 1.14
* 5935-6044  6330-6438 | 1.10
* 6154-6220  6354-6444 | 1.09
